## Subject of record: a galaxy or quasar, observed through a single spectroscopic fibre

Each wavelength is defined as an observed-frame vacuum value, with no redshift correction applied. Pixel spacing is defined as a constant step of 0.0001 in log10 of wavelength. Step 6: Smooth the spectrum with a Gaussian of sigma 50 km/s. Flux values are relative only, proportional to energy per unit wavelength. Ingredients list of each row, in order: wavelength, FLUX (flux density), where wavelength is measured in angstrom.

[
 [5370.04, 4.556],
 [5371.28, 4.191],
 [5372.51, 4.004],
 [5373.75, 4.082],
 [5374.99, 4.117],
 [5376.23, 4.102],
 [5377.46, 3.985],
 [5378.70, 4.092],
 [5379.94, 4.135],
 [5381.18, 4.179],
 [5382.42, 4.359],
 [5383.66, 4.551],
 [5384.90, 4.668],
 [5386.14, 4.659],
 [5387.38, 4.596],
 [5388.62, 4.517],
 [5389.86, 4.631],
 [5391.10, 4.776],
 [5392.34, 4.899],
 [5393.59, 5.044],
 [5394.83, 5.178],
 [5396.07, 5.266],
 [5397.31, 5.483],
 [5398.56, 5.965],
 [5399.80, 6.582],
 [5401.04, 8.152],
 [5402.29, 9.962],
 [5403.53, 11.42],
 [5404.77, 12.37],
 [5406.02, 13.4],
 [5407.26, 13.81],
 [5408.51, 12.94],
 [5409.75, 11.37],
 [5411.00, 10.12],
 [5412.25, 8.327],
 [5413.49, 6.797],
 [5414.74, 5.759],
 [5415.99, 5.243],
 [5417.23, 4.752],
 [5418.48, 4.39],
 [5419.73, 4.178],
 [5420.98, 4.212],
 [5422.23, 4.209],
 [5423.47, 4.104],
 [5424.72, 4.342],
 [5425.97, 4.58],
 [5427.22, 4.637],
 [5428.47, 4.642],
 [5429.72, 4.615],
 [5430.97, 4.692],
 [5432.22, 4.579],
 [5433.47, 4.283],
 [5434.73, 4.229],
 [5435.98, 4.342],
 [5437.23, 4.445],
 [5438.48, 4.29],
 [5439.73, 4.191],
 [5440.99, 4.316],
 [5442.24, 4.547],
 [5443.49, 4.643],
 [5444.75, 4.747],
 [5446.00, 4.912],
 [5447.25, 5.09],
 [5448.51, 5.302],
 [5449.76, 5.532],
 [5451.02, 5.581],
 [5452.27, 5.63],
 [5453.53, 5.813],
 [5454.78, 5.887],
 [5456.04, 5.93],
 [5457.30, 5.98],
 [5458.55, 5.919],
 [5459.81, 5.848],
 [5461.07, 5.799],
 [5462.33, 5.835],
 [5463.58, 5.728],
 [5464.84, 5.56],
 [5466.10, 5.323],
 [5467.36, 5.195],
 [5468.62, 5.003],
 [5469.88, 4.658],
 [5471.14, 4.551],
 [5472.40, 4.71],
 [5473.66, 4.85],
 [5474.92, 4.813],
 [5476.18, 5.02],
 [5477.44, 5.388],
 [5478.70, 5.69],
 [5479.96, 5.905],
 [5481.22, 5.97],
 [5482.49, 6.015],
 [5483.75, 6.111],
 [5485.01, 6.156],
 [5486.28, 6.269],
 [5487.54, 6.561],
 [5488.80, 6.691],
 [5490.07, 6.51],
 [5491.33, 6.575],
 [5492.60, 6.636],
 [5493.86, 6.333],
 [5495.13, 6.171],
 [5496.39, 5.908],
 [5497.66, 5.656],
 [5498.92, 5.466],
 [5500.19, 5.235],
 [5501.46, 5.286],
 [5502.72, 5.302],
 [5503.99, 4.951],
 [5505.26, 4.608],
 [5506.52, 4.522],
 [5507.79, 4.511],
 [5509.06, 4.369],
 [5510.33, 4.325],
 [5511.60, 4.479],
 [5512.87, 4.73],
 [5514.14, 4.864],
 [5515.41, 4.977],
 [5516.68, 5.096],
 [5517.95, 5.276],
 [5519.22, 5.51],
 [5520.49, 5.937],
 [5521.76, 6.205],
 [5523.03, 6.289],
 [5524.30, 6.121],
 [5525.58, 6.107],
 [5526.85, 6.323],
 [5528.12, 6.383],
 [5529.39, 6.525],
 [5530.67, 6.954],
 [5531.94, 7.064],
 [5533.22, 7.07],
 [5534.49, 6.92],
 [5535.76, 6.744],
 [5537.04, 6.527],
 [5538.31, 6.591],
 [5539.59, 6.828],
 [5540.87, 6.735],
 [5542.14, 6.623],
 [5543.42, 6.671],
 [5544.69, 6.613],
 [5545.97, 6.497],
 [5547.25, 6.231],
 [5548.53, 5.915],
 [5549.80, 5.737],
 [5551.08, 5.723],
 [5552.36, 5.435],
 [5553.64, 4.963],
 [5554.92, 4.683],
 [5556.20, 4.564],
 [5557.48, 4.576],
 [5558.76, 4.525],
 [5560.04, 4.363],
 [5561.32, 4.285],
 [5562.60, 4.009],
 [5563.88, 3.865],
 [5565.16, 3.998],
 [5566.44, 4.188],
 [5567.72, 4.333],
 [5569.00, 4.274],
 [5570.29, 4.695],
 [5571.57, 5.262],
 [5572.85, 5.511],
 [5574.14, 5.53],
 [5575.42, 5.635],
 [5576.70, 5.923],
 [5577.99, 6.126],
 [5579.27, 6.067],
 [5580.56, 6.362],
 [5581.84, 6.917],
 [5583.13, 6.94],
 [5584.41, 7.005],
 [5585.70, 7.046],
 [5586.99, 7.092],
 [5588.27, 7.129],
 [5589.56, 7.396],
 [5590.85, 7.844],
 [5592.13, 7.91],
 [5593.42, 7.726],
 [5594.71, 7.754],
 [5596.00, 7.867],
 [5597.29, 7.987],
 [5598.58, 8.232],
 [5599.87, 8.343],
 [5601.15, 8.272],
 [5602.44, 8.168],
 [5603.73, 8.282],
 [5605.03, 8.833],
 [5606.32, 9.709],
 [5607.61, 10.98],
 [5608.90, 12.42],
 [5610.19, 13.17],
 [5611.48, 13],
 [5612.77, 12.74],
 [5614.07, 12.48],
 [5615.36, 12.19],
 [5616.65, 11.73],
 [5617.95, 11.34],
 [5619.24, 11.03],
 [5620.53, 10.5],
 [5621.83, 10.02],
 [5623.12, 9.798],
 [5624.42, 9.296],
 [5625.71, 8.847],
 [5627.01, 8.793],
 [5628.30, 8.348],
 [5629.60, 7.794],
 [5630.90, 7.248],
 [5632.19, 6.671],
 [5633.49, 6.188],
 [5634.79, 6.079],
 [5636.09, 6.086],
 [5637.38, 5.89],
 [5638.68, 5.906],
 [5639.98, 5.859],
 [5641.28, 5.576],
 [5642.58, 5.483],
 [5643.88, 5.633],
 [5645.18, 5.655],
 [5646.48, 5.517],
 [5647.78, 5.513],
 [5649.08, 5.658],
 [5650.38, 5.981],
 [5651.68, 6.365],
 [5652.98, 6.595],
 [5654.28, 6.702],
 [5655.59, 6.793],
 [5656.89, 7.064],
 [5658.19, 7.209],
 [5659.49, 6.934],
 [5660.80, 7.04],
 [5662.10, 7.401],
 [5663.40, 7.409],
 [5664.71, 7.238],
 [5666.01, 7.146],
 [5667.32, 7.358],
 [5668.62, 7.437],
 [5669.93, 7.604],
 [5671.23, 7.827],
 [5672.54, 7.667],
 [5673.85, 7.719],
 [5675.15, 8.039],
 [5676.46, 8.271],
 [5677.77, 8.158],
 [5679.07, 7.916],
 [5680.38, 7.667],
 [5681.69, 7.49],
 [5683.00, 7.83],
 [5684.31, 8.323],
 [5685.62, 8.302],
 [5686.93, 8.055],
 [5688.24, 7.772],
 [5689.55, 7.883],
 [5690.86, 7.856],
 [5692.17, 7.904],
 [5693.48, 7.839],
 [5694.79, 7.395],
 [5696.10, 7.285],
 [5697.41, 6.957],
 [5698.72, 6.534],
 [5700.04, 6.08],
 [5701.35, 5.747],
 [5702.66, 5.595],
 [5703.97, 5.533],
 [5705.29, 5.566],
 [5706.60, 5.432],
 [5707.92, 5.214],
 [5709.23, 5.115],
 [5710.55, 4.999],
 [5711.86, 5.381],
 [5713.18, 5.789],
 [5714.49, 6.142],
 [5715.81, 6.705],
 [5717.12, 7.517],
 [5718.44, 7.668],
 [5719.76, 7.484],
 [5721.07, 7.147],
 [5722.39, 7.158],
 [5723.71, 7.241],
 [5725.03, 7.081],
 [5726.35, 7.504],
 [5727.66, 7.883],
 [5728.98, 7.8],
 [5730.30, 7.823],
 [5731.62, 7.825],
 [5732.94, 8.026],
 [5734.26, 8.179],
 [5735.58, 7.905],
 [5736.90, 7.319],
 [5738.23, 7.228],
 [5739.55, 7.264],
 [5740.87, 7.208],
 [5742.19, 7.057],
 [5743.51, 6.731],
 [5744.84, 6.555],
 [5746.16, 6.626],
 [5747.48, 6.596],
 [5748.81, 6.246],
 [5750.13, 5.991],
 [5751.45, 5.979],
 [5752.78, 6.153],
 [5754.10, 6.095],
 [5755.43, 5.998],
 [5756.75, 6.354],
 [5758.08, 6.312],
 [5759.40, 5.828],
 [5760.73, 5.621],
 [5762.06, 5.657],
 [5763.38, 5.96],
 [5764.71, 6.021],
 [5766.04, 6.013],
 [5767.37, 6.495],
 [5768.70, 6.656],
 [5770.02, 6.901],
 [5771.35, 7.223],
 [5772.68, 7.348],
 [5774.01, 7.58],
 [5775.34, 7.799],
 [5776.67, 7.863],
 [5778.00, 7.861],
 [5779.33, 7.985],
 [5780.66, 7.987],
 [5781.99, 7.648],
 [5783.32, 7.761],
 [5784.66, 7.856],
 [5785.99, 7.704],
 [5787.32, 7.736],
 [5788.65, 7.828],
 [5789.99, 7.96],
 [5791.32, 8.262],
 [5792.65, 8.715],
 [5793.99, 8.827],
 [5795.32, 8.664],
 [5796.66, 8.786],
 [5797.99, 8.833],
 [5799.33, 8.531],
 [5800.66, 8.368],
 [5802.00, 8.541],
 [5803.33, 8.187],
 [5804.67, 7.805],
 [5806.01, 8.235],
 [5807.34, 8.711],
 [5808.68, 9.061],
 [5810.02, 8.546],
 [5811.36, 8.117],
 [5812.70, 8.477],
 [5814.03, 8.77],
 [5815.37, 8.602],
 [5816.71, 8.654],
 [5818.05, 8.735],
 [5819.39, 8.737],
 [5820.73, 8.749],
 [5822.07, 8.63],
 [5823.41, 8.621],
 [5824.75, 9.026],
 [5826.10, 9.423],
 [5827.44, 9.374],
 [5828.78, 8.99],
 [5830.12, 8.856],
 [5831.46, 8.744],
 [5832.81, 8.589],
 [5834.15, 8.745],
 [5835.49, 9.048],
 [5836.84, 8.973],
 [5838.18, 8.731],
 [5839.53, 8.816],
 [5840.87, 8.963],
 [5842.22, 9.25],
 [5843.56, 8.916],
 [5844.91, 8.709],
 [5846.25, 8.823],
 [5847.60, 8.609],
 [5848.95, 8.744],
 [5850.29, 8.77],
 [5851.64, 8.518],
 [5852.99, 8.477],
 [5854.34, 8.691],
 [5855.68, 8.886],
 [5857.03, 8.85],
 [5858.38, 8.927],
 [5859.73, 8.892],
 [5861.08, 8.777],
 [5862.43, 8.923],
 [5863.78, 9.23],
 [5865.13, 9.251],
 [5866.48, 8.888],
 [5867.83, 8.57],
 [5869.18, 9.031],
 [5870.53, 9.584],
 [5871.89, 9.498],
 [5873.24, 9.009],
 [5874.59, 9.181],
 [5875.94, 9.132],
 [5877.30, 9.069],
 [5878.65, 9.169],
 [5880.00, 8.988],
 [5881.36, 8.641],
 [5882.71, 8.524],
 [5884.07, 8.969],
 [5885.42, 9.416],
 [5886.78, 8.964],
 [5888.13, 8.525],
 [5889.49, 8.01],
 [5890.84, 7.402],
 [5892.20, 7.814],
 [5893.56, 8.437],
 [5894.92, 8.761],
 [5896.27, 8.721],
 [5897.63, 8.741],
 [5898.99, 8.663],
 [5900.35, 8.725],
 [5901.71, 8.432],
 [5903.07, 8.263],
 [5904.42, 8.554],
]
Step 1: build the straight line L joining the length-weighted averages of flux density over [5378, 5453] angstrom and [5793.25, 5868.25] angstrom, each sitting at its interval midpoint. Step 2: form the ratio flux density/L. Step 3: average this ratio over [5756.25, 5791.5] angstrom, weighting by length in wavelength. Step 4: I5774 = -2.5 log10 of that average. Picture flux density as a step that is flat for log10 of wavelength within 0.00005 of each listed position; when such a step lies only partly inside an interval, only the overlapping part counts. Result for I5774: 0.18 mag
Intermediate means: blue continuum 5.85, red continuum 8.75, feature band 7.11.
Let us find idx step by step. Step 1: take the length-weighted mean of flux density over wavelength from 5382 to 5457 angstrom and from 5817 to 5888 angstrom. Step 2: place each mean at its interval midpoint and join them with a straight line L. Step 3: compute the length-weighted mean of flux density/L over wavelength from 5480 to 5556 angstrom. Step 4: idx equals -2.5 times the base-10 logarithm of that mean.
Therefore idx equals 0.128 mag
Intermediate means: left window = 5.94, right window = 8.91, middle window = 5.88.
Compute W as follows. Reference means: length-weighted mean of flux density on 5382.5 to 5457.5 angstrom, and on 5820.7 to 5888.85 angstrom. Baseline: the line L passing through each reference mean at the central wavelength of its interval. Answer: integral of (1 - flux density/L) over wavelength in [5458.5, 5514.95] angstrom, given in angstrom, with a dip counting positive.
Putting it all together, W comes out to 8.3 angstrom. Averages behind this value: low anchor 5.95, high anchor 8.92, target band 5.46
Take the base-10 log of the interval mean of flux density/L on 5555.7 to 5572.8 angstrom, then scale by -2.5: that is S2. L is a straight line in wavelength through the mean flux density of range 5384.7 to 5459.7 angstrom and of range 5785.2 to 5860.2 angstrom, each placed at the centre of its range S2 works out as 0.49 mag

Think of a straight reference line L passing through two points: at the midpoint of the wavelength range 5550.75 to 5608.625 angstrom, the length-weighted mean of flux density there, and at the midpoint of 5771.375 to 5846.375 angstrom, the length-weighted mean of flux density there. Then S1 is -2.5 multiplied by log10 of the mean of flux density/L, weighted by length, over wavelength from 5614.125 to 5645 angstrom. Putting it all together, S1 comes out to -0.19 mag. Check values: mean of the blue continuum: 6.41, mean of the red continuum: 8.47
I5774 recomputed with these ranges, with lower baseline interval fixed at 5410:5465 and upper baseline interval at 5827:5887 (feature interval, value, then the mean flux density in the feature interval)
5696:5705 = 0.221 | 6.15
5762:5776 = 0.206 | 6.74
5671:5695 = -0.072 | 7.9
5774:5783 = 0.054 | 7.84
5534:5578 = 0.152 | 5.44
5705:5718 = 0.296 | 5.83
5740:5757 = 0.230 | 6.44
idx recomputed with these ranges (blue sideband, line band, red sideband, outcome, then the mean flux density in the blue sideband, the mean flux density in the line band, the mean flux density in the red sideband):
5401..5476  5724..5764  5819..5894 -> 0.180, 5.99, 6.83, 8.84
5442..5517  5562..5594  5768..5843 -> 0.069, 5.43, 5.95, 8.38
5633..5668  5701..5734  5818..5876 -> 0.096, 6.38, 6.64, 8.91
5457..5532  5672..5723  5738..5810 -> -0.024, 5.6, 7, 7.33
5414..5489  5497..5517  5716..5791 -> 0.125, 5.13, 4.9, 7.1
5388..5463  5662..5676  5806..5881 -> 0.021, 6.05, 7.55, 8.87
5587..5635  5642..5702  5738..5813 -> 0.194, 9.25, 7.14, 7.37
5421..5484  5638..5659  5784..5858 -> 0.144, 5.07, 6.1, 8.63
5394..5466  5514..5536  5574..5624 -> 0.239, 6.14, 6.15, 8.85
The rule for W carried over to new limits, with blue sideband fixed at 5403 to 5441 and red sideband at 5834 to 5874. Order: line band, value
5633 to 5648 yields 3.7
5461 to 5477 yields 3.8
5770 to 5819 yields 2.1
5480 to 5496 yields 1.2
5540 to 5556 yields 2.7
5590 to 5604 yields -1.1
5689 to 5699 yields 0.6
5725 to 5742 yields 1.2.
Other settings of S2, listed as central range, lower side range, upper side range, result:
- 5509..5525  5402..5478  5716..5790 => 0.178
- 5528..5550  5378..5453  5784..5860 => 0.014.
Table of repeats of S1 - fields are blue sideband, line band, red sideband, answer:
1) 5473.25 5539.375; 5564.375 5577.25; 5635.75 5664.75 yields 0.22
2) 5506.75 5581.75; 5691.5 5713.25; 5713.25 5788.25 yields 0.09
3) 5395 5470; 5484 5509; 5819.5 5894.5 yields 0.14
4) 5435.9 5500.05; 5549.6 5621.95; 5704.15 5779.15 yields -0.22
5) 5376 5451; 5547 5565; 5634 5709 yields 0.29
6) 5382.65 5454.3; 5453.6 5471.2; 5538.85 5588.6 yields 0.06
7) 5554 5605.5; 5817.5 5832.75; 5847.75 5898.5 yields -0.06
